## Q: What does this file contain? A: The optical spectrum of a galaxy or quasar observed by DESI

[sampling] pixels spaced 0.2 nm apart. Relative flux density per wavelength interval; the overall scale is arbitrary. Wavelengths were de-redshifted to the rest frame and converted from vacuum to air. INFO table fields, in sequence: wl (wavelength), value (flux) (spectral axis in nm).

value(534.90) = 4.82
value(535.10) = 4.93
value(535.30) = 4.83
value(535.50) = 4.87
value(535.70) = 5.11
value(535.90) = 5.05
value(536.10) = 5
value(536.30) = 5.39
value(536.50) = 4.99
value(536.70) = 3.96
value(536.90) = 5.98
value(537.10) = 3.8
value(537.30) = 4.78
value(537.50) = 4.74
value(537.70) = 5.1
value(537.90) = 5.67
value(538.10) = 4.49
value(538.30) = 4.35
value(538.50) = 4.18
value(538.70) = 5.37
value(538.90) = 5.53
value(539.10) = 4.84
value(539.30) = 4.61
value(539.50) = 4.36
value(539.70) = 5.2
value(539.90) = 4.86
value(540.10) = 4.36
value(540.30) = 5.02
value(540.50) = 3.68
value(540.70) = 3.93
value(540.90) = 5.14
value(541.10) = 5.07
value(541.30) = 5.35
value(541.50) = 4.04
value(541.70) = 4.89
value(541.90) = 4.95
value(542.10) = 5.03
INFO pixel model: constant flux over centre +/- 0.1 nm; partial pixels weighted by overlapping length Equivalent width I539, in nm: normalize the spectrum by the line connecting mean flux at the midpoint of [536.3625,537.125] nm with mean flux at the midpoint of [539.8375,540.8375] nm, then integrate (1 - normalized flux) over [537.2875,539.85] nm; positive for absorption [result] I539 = -0.155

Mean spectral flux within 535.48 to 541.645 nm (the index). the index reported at 4.8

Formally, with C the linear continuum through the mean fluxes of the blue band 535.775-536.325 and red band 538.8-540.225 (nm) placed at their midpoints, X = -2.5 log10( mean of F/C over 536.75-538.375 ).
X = 0.03 mag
